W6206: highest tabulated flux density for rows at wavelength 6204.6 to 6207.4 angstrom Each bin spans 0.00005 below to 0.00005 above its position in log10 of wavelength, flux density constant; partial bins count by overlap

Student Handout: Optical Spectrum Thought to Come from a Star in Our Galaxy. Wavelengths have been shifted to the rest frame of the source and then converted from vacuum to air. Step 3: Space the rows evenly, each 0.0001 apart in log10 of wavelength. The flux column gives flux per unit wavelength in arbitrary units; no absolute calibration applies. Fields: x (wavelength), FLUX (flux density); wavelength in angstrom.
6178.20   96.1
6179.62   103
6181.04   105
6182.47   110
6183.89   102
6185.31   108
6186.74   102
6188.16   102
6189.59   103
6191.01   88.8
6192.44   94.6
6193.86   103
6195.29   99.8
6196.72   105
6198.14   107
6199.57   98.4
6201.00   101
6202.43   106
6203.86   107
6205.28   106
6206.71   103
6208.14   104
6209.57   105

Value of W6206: 106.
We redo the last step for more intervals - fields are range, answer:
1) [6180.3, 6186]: 110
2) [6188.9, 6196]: 103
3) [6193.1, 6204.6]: 107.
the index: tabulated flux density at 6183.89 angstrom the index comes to 102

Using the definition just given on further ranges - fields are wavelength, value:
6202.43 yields 106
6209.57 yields 105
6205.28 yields 106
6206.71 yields 103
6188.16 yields 102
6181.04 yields 105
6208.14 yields 104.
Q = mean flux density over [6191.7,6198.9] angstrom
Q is 102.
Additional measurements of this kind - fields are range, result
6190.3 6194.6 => 95.5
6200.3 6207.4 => 105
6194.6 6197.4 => 102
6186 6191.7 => 99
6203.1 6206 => 107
